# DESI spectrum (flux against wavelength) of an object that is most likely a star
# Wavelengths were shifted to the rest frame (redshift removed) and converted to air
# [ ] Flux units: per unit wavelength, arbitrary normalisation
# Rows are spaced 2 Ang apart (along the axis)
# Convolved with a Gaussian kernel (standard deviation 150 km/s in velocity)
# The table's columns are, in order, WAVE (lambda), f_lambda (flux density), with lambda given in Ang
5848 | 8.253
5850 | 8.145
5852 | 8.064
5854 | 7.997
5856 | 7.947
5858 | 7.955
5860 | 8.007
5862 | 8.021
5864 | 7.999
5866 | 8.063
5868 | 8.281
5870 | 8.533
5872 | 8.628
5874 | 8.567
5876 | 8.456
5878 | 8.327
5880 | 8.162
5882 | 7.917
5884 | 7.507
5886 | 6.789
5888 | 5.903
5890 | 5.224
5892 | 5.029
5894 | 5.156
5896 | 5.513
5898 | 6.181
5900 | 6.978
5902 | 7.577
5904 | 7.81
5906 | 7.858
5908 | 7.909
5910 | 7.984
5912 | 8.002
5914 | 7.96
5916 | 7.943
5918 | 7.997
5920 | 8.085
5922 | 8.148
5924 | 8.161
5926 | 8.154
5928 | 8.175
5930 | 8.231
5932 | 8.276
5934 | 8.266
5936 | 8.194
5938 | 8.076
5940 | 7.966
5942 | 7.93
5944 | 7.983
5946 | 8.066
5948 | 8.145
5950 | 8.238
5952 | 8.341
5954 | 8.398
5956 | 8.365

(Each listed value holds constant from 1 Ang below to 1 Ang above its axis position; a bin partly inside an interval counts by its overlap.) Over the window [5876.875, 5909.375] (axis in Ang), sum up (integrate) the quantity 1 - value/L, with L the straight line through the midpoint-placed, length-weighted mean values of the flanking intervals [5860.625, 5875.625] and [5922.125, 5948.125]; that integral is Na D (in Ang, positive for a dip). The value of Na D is 5.3 Ang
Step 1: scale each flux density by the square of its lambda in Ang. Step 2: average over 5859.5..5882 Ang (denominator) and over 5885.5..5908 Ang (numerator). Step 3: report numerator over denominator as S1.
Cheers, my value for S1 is 0.78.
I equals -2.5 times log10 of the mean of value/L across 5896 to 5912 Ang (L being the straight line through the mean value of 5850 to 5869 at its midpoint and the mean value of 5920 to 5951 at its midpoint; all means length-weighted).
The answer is 0.100 mag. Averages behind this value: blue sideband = 8.04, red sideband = 8.13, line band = 7.38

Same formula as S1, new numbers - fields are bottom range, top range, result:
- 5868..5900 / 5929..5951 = 1.17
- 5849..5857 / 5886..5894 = 0.70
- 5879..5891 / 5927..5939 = 1.21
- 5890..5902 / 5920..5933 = 1.41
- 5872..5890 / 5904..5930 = 1.07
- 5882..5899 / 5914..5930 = 1.36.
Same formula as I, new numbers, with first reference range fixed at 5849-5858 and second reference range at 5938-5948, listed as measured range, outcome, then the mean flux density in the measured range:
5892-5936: 0.06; 7.59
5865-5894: 0.08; 7.45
